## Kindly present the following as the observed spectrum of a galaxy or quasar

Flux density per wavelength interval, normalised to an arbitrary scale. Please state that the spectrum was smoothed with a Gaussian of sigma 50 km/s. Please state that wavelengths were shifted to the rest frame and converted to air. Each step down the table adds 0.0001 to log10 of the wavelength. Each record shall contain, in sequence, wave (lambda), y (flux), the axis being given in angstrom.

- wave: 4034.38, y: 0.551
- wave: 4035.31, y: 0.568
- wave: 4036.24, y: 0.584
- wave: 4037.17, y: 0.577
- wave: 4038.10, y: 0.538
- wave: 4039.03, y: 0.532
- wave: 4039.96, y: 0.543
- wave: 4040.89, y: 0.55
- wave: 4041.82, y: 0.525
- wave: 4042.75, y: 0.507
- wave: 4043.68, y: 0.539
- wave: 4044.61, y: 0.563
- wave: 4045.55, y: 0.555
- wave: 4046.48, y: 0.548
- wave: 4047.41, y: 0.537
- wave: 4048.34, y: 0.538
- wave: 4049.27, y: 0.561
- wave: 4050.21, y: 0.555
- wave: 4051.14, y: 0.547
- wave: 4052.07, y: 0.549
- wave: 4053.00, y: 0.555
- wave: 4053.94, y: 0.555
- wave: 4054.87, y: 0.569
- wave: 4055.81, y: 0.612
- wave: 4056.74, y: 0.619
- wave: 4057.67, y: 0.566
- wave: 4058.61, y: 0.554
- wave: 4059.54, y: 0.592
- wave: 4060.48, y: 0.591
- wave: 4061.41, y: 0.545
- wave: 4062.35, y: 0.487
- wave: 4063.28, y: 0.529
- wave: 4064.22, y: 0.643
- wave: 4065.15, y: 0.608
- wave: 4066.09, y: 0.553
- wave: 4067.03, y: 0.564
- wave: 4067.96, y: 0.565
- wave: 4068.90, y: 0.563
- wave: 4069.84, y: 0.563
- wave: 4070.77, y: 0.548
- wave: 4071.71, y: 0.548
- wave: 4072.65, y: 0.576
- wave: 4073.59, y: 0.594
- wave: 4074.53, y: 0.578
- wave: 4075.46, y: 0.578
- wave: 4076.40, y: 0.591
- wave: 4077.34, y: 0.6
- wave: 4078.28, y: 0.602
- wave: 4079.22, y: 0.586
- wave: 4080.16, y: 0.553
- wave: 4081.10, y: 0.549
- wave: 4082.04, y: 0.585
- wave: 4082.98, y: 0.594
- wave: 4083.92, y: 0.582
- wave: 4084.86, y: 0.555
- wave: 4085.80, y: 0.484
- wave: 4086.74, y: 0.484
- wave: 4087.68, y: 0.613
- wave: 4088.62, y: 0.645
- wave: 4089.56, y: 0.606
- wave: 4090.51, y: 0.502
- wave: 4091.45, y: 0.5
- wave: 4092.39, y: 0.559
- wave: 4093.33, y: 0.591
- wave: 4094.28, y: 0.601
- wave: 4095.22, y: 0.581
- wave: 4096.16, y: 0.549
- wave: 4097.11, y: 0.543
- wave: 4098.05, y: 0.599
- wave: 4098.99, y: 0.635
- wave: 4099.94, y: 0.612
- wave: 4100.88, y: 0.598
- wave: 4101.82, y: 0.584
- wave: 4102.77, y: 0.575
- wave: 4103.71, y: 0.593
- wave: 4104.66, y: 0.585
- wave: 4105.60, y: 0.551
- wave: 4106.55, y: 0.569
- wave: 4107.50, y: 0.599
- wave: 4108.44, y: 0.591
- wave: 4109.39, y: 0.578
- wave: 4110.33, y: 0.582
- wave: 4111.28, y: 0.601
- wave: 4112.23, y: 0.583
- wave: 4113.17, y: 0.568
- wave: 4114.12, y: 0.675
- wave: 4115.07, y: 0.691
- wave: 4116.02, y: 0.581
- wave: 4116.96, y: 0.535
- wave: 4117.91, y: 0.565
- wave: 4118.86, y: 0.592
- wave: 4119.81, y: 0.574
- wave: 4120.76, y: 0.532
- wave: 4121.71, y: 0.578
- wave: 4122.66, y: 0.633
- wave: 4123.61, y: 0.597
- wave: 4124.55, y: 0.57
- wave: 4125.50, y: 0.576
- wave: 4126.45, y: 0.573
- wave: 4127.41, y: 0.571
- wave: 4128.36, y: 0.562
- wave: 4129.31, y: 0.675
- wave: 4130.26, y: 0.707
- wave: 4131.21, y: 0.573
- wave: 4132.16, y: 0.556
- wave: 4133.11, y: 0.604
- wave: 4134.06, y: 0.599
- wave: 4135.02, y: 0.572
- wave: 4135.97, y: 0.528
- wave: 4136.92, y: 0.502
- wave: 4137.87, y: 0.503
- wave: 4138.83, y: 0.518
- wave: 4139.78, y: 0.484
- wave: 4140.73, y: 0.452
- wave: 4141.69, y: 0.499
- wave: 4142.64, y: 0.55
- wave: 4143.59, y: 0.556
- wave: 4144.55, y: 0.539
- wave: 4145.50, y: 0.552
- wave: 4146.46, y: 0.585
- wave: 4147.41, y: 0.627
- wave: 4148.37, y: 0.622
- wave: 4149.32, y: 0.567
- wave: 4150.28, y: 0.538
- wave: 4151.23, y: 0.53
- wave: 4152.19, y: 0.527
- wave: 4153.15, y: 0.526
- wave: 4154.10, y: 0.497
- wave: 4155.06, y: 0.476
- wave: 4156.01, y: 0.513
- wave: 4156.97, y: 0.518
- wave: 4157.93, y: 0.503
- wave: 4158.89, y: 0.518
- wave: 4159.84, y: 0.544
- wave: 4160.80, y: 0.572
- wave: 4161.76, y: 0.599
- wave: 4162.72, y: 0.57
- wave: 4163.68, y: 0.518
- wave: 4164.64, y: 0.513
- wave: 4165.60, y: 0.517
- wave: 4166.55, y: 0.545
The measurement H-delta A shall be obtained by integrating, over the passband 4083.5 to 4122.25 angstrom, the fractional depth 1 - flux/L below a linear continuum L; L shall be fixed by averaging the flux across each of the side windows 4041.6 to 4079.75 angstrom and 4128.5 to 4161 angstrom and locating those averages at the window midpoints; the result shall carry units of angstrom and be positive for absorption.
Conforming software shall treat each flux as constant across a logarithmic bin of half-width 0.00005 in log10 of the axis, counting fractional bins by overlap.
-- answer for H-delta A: -1.55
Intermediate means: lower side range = 0.565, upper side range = 0.548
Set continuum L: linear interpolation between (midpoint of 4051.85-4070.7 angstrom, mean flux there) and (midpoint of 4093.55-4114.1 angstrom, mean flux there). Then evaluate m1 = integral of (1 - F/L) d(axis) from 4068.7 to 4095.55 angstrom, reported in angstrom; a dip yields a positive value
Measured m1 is 0.4 angstrom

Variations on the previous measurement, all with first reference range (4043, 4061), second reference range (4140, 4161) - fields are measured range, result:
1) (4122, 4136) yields -1.38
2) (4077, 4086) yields -0.27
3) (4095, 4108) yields -0.82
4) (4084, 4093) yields 0.02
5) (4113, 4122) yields -0.74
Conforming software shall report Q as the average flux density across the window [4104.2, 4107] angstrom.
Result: 0.568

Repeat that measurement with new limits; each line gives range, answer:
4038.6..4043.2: 0.532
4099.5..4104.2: 0.593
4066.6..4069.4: 0.564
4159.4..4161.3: 0.558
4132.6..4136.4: 0.576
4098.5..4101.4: 0.616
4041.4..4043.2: 0.516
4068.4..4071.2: 0.558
